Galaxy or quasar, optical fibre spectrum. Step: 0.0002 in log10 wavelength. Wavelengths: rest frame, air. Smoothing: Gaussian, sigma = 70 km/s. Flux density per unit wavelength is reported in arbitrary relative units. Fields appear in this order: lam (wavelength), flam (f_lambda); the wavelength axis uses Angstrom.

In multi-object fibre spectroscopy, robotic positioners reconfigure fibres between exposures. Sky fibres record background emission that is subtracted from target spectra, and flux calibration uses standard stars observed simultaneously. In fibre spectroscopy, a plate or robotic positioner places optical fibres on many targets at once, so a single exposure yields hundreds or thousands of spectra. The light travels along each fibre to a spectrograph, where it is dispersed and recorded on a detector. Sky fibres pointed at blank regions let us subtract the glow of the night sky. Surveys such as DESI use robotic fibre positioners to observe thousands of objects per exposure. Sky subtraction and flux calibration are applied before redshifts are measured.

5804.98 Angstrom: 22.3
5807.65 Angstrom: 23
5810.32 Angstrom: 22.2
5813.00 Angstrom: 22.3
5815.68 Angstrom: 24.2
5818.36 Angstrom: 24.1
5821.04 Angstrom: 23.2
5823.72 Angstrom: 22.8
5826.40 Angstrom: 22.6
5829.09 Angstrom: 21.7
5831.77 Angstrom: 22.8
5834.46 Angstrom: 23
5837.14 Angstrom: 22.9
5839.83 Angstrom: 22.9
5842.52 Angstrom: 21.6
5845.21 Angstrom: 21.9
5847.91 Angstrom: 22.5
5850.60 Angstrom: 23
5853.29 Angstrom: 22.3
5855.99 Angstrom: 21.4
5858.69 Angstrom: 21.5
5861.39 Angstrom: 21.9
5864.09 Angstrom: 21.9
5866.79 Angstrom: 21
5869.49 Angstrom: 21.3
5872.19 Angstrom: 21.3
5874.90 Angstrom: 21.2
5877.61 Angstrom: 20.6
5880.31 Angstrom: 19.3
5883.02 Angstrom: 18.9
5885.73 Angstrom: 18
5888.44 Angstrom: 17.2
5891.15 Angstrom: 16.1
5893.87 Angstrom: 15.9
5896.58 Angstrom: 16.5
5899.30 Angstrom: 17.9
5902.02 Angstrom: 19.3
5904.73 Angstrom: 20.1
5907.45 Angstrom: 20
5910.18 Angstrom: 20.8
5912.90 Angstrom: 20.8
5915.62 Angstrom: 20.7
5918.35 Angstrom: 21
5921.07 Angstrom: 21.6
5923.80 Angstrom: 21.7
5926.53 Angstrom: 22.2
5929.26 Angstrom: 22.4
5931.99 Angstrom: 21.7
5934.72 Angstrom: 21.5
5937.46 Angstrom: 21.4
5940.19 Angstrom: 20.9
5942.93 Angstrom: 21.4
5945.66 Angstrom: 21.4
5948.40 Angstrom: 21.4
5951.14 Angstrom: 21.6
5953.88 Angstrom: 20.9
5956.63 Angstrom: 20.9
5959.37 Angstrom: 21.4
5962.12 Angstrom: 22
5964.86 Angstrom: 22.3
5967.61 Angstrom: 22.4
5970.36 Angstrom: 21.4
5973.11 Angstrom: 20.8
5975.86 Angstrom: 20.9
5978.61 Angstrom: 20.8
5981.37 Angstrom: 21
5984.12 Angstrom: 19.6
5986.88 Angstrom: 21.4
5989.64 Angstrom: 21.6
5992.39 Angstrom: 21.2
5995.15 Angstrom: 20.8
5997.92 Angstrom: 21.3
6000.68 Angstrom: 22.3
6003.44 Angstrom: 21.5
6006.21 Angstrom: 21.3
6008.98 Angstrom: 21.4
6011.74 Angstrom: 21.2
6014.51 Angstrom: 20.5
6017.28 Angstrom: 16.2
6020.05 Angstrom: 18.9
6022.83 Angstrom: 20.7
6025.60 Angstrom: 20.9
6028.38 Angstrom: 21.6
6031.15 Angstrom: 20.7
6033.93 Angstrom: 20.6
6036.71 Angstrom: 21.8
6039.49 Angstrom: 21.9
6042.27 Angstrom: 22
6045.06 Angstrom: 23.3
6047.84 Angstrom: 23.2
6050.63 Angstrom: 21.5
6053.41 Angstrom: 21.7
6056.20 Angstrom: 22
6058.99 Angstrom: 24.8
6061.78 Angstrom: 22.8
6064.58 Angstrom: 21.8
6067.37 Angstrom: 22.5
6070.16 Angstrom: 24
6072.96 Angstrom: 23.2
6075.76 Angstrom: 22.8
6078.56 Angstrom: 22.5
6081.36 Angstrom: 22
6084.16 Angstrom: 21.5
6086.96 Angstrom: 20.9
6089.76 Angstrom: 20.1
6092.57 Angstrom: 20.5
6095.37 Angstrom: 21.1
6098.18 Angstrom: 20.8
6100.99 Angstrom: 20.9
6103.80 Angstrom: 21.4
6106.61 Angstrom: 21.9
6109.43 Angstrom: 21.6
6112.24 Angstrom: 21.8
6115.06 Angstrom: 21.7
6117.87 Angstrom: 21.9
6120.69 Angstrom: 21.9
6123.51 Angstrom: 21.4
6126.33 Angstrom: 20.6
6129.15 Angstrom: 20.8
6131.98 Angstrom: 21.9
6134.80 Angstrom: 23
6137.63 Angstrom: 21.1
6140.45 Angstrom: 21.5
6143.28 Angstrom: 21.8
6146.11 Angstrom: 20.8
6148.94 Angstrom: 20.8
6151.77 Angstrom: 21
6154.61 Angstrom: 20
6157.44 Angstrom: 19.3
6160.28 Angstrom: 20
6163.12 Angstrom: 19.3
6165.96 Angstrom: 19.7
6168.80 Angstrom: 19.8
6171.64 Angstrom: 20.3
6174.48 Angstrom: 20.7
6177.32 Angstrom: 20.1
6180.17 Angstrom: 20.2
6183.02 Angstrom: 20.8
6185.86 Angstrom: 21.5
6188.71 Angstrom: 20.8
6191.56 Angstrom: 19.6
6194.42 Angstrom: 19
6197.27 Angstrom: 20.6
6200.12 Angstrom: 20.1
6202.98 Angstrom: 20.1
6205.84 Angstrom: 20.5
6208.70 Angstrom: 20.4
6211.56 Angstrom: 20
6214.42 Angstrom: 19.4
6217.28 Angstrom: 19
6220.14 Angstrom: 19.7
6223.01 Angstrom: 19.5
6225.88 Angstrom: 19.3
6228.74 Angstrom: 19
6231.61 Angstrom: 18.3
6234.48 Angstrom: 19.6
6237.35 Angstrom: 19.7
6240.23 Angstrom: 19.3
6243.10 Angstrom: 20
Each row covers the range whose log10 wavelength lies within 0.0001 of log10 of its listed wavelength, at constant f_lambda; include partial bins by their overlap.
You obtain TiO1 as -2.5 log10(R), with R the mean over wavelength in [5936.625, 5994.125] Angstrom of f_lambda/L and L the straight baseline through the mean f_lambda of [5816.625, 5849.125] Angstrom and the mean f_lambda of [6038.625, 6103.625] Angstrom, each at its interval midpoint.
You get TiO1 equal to 0.053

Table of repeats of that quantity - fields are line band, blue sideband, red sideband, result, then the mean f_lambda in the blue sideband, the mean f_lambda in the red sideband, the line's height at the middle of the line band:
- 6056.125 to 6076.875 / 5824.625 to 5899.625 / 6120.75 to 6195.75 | -0.12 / 20.7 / 20.6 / 20.7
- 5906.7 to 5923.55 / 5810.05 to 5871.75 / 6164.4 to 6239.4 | 0.05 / 22.4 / 19.9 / 21.9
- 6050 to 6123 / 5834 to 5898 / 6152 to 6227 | -0.09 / 20.5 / 20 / 20.2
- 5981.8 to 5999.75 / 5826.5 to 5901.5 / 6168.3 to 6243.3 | -0.04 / 20.6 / 19.9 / 20.4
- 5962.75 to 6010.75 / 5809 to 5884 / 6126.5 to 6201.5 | 0.00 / 22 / 20.6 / 21.4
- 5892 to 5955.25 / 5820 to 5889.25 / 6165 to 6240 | 0.03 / 21.5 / 19.9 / 21.2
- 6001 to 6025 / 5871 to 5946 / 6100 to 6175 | 0.01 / 20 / 21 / 20.5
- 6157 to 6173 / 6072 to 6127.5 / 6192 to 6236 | 0.04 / 21.5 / 19.6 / 20.4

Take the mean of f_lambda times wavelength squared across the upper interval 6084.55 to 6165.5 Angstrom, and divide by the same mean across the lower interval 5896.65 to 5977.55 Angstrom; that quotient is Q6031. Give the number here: 1.1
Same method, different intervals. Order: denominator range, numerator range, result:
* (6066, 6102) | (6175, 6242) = 0.95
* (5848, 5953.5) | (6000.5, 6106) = 1.10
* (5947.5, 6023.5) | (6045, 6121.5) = 1.08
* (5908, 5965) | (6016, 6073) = 1.05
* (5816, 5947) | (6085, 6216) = 1.08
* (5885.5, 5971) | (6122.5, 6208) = 1.08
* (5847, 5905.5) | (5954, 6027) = 1.09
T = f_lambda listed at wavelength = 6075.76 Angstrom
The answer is 22.8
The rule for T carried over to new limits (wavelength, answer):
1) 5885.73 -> 18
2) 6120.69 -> 21.9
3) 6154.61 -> 20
